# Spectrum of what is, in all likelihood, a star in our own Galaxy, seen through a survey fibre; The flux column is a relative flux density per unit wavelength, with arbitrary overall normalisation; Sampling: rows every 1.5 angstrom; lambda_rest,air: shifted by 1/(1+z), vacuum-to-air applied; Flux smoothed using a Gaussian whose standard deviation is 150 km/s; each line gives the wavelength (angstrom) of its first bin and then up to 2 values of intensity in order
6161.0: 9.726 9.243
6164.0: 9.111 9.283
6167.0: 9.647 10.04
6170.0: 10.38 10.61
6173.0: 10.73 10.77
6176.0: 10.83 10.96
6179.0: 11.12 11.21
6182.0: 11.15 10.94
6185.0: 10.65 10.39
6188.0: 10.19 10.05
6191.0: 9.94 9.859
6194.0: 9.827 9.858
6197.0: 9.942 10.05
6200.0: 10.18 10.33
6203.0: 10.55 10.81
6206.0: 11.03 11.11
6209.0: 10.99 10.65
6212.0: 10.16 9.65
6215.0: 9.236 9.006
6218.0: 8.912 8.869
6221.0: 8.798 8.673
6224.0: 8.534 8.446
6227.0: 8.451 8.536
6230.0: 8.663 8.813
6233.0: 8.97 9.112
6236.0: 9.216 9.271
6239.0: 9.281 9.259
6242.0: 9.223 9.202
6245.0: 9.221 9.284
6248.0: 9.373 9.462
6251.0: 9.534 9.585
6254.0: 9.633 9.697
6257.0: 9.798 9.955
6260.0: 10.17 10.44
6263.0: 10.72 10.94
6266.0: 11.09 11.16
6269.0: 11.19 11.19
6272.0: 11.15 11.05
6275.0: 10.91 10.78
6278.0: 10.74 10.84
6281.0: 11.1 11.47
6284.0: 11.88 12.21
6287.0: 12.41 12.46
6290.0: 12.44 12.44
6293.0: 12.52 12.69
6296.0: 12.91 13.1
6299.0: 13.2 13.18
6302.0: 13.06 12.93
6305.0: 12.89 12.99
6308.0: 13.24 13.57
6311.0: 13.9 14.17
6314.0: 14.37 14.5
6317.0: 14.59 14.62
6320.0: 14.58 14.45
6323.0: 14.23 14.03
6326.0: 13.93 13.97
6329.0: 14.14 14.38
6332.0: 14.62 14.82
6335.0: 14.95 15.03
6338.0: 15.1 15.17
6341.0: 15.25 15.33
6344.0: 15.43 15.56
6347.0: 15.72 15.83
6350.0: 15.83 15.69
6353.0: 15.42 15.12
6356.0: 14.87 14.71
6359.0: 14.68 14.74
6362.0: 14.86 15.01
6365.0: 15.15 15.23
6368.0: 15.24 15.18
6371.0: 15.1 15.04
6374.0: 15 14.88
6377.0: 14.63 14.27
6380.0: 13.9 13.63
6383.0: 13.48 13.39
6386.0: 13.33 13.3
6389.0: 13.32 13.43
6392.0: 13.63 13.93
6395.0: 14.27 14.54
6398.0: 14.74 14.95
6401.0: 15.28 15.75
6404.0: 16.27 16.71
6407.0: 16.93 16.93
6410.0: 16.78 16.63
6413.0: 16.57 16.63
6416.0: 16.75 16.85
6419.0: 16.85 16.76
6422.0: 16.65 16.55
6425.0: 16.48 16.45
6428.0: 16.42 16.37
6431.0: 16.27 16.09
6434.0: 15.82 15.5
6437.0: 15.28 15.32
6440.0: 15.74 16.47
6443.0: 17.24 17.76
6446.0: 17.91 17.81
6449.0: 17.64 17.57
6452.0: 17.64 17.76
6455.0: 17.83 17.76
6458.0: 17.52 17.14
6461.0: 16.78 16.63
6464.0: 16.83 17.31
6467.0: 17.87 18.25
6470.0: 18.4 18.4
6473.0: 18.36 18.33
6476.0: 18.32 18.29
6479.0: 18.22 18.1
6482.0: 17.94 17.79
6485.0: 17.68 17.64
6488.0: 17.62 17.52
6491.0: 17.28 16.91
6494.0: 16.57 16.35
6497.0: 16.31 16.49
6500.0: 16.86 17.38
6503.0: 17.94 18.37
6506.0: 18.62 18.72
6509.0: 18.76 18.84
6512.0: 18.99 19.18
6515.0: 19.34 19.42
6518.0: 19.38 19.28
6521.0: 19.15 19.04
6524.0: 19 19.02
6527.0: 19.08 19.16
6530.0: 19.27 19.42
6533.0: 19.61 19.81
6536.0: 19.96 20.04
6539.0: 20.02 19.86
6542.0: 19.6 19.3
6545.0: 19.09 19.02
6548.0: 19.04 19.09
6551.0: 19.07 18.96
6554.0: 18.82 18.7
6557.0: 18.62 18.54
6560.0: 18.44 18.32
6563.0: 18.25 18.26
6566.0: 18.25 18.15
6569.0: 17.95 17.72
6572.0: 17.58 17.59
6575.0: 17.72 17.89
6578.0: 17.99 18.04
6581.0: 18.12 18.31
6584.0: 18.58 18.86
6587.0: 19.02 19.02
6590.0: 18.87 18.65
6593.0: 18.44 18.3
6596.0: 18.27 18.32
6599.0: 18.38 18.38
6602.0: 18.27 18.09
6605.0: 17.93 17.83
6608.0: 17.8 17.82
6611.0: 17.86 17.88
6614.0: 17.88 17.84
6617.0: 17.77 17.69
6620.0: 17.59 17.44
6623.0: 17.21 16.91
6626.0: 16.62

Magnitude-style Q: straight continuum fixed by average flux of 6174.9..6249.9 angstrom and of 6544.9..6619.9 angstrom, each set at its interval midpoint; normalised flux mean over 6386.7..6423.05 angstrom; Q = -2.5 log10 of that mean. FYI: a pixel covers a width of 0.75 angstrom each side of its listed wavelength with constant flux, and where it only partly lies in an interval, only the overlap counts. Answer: -0.101 mag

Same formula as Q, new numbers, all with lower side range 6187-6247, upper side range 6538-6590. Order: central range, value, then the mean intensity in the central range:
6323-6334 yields -0.15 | 14.3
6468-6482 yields -0.13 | 18.3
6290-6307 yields -0.11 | 12.9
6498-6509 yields -0.05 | 17.9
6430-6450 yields -0.08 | 16.5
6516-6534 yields -0.10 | 19.2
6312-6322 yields -0.19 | 14.5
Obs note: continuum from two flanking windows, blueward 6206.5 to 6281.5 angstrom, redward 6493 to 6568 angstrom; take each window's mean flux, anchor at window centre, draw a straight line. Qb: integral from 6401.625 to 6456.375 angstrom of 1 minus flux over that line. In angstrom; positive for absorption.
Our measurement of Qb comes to -4.0 angstrom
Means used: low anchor 9.8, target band 16.7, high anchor 18.7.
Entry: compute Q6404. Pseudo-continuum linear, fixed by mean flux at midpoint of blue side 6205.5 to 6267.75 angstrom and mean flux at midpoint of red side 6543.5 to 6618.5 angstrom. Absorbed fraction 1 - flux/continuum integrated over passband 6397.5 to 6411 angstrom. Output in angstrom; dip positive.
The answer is -2.19 angstrom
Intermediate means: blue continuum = 9.56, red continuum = 18.3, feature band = 16.1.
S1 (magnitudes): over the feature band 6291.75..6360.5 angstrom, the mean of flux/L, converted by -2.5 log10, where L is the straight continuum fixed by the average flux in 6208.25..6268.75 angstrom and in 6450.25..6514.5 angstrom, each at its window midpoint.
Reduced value -0.15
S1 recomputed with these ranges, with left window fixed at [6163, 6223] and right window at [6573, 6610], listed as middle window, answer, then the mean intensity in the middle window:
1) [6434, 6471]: -0.113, 17.1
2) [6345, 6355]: -0.169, 15.6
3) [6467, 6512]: -0.104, 17.8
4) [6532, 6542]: -0.158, 19.9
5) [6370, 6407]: -0.027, 14.5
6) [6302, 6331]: -0.103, 13.9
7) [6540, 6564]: -0.086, 18.9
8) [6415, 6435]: -0.111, 16.5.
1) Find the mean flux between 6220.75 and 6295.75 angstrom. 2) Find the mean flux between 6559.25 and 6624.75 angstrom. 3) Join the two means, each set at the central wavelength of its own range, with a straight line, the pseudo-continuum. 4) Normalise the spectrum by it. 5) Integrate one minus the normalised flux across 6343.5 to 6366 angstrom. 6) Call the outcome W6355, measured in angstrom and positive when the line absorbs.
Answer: -4.9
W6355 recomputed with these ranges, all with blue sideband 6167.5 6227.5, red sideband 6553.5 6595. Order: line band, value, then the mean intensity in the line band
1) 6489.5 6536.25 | -4.1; 18.5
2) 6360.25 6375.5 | -1.4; 15.1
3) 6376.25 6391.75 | 0.5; 13.7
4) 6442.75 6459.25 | -2.2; 17.7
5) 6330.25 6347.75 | -2.6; 15.1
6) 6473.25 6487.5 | -1.5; 18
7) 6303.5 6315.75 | -1.0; 13.6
